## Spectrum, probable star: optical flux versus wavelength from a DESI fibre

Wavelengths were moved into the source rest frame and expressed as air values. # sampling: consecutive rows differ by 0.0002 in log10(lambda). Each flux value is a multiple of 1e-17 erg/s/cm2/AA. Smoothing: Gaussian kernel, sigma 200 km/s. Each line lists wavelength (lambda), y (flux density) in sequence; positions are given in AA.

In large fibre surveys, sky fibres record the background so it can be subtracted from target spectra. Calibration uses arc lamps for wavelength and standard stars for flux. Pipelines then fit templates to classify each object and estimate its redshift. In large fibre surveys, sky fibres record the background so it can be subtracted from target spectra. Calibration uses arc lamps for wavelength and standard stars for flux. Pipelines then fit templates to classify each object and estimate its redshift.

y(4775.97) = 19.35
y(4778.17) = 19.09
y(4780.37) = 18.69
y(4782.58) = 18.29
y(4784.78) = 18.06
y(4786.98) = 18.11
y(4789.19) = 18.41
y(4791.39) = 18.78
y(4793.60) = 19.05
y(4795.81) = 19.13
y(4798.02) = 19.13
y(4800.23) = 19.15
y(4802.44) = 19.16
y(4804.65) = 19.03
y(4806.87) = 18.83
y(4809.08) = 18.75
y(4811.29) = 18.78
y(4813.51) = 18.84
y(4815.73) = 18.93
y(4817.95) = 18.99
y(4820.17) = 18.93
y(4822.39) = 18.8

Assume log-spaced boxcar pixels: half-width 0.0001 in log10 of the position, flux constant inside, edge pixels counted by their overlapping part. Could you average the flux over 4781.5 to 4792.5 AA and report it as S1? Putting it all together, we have 18.3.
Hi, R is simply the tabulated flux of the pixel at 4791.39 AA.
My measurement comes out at 18.78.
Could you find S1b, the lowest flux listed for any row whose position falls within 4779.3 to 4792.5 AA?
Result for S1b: 18.06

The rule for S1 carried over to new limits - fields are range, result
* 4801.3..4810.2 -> 19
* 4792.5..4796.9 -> 19.1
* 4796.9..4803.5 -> 19.1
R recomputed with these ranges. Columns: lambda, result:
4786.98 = 18.11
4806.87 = 18.83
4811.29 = 18.78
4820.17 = 18.93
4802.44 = 19.16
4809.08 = 18.75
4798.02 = 19.13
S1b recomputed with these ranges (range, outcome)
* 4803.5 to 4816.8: 18.75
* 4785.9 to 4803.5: 18.11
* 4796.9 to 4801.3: 19.13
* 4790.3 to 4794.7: 18.78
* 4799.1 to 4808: 18.83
